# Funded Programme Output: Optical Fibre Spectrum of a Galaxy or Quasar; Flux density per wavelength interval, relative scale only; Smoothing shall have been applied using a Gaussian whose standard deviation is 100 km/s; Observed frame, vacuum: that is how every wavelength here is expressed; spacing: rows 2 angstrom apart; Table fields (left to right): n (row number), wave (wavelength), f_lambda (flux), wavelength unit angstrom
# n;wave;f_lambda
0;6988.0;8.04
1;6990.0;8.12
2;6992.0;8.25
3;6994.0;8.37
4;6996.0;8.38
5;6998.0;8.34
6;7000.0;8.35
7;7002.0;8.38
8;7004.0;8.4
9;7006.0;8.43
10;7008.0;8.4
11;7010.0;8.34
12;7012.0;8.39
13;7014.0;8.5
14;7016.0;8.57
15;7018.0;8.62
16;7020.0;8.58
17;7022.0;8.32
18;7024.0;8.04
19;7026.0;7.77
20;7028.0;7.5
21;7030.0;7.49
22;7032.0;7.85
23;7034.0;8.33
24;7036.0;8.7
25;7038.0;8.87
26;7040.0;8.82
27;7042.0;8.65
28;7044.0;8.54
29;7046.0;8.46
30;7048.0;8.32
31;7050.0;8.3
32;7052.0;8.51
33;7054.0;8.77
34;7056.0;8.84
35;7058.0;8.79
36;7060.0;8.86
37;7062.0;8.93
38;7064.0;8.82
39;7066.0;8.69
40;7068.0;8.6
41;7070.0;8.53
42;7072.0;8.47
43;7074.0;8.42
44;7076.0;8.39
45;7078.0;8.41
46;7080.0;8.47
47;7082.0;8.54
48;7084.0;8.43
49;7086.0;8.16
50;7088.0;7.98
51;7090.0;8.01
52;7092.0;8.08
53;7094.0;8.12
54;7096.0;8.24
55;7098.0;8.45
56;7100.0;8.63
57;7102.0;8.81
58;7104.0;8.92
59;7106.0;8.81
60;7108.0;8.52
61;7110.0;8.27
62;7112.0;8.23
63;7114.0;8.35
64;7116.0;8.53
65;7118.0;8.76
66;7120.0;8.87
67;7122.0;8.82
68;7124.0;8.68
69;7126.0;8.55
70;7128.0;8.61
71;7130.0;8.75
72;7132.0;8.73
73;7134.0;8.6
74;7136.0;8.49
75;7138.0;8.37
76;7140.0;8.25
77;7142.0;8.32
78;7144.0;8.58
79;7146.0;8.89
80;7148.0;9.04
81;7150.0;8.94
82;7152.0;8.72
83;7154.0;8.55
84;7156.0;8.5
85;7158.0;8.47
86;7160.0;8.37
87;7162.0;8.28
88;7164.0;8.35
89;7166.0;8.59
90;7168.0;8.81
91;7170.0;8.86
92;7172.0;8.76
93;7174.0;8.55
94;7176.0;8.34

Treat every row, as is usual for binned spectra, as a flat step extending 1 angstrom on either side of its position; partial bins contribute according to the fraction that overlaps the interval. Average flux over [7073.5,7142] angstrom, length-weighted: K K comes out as 8.48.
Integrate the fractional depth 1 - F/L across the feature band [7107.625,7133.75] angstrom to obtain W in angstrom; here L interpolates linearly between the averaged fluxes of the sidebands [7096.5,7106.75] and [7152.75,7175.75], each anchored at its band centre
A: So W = 0.2 angstrom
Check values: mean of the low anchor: 8.7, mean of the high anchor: 8.55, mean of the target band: 8.59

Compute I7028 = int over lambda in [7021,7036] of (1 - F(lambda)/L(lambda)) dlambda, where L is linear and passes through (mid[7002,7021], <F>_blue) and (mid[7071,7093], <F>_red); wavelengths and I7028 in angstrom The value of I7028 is 0.84 angstrom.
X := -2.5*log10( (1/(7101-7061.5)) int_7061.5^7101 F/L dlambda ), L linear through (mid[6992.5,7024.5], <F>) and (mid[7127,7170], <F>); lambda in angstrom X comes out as 0.01 mag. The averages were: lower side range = 8.4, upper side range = 8.59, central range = 8.41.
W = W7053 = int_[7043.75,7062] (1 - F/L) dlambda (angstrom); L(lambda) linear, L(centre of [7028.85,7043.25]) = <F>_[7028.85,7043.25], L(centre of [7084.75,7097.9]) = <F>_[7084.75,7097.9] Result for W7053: -0.7 angstrom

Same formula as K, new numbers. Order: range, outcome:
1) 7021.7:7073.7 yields 8.45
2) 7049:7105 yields 8.51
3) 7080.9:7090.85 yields 8.23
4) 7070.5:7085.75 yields 8.44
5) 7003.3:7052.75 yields 8.35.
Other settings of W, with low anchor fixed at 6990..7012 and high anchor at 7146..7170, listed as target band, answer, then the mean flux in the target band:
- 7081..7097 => 0.58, 8.2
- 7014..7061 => 0.01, 8.41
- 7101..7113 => -0.08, 8.59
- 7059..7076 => -0.36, 8.65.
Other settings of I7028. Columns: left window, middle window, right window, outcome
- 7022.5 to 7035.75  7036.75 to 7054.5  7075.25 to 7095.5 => -1.28 angstrom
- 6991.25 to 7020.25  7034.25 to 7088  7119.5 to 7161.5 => -0.47 angstrom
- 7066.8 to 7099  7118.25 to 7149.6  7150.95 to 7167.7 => -0.76 angstrom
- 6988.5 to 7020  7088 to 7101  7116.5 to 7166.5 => 0.45 angstrom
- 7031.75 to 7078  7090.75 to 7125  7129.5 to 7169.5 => 0.22 angstrom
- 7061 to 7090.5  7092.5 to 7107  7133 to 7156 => -0.06 angstrom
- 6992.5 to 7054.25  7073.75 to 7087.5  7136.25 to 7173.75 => 0.12 angstrom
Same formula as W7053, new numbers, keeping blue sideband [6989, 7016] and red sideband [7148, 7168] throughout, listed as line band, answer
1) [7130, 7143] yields 0.09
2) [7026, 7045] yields 0.30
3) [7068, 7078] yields -0.01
